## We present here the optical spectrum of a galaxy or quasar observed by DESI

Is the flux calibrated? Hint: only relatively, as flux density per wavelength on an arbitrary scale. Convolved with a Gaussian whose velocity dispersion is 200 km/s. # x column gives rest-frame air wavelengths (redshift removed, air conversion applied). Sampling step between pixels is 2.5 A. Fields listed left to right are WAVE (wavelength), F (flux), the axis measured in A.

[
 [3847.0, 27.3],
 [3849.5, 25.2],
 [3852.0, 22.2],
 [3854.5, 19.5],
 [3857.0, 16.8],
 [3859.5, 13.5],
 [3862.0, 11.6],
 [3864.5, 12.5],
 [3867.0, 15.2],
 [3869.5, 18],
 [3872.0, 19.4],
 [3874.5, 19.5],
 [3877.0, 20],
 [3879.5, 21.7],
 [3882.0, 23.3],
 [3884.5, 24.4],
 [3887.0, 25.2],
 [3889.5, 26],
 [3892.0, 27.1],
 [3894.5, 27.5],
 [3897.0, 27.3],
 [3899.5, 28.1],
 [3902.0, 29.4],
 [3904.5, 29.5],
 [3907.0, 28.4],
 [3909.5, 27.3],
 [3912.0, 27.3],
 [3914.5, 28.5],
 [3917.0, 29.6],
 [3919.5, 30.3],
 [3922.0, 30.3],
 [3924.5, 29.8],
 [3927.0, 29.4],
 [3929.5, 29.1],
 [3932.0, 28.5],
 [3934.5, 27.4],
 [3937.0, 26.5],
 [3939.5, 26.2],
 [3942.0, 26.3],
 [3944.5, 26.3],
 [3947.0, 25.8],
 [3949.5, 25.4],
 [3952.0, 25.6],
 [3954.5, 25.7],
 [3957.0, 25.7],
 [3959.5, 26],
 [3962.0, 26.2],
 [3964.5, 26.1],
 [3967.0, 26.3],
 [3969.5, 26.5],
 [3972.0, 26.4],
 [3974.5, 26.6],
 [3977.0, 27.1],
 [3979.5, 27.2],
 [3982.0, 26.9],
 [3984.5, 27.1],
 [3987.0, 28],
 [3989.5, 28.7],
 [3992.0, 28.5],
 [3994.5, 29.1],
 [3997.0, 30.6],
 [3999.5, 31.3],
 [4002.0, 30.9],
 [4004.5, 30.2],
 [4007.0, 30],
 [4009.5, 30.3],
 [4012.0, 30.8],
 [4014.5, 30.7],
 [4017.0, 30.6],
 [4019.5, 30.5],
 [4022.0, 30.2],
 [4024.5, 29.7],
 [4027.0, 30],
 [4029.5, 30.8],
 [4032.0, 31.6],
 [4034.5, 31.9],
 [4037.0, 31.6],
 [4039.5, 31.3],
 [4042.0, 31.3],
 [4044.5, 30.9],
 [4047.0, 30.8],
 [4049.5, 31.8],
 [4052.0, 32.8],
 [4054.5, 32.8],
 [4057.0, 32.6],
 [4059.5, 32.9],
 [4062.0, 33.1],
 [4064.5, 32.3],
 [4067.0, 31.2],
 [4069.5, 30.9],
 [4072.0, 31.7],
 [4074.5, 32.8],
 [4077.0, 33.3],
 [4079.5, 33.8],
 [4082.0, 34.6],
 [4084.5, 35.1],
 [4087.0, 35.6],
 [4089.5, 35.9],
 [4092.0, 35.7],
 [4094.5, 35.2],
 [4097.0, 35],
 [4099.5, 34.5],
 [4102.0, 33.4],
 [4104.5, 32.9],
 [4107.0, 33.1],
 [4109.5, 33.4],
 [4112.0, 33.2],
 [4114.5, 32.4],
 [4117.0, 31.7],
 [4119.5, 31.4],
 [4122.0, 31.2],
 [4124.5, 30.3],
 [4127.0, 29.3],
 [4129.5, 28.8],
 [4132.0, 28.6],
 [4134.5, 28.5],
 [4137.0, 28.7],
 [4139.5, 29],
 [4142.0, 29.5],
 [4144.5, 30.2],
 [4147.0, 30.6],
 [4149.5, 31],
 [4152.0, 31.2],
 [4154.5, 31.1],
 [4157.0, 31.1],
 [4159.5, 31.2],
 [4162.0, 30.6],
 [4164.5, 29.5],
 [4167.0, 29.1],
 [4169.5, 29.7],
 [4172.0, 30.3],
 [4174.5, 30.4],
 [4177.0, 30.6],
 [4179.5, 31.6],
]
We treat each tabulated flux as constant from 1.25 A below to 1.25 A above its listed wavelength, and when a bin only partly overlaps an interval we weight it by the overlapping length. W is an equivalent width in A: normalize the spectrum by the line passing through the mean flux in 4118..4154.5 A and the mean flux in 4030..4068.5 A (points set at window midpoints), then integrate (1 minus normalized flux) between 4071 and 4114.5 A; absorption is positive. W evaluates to -4.39 A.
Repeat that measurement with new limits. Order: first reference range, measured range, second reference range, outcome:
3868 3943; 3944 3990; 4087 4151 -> 2.4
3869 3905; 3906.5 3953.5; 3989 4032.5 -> -2.4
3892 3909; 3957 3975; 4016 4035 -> 2.0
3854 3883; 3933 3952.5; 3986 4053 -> -1.9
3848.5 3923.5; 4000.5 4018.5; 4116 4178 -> -2.6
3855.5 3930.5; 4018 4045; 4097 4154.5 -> -2.5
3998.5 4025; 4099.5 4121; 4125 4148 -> -2.4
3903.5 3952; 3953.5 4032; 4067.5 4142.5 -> 2.6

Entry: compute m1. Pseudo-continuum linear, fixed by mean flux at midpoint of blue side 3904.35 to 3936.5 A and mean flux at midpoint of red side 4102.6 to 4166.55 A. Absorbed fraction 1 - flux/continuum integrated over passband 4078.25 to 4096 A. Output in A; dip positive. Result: -2.82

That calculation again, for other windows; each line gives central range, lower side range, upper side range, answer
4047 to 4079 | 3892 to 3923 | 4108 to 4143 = -2.6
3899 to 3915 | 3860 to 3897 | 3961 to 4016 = -3.9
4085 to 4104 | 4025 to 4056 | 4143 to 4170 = -2.4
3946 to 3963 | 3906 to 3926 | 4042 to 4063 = 2.3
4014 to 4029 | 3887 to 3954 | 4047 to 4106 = 0.5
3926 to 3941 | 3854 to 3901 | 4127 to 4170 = -3.3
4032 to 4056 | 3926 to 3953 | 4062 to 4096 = 0.2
